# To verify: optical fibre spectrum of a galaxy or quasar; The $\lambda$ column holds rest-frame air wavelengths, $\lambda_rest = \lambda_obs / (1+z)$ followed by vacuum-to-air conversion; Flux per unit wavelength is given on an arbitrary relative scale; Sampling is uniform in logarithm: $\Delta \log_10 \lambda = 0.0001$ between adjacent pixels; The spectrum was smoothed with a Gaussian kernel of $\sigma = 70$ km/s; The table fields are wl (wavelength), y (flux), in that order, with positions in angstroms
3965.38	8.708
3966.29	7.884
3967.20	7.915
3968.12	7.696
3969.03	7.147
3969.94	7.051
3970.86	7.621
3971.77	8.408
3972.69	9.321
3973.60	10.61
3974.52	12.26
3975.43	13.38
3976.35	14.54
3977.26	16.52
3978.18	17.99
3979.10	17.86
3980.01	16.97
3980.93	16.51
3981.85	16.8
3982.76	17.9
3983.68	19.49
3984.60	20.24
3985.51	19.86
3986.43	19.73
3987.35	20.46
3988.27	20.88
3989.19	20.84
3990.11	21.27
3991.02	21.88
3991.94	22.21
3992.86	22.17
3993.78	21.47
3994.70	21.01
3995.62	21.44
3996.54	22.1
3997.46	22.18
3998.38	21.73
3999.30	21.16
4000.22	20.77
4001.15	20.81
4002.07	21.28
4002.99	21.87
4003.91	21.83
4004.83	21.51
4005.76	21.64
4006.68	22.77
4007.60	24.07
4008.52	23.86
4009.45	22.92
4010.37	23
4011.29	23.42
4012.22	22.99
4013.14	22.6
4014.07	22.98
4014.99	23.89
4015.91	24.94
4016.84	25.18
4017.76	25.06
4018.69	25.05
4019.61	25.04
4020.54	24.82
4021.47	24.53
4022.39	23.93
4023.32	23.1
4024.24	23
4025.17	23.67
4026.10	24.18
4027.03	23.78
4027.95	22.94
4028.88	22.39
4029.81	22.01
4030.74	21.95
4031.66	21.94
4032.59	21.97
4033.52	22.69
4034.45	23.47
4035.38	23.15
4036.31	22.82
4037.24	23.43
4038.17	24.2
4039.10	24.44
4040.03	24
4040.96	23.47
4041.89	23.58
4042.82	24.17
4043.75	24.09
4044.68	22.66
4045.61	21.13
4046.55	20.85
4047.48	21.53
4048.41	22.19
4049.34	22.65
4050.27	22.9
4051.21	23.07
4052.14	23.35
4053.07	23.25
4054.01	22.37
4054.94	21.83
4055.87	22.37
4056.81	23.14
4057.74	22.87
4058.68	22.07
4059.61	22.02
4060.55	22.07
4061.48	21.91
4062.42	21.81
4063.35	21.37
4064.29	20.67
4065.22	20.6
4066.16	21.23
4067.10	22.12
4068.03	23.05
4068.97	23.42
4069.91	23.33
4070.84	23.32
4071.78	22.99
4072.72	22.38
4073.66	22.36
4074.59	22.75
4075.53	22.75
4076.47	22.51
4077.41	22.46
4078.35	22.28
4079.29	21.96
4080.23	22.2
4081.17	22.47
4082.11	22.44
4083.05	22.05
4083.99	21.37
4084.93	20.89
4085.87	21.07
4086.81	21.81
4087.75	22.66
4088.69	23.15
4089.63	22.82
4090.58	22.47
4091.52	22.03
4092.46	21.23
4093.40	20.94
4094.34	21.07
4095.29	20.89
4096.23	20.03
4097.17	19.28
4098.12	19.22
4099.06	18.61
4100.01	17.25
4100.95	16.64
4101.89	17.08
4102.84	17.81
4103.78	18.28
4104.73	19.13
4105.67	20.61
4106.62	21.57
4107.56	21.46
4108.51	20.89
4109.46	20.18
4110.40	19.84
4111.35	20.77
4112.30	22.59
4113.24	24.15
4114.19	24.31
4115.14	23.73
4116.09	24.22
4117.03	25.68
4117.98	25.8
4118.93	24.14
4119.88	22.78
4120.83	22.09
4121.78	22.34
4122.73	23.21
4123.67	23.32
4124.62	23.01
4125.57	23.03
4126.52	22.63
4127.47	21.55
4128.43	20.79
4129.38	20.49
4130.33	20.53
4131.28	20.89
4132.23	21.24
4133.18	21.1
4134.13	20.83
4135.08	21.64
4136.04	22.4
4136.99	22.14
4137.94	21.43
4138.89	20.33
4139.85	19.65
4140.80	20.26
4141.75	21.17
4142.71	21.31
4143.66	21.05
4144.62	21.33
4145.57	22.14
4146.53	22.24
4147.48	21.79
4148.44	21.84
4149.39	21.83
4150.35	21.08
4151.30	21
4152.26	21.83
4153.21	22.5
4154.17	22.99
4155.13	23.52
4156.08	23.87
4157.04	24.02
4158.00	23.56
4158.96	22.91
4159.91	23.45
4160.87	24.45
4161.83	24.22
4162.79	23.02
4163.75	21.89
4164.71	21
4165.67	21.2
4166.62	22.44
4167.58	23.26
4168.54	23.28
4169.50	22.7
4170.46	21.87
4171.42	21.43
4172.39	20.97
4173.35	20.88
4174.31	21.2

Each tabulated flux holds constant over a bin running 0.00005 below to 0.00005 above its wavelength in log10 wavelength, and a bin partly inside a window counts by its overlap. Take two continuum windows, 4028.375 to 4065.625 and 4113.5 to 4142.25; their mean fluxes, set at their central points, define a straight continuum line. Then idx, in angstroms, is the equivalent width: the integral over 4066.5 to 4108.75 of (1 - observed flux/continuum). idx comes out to 2.1 angstroms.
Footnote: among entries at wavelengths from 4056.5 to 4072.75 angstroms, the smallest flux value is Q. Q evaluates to 20.6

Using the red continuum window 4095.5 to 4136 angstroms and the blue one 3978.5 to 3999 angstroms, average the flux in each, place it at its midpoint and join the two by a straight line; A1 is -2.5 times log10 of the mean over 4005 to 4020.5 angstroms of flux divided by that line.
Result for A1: -0.16 mag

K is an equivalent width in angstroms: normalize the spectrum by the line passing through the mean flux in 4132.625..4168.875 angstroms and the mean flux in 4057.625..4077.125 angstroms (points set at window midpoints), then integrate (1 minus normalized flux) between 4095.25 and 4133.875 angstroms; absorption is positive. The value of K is 1.5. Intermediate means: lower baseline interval 22.3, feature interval 21.3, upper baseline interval 22.1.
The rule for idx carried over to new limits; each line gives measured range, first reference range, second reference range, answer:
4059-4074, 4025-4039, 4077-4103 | -0.3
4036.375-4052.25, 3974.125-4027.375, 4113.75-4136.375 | -0.9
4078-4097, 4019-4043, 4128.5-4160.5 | 0.7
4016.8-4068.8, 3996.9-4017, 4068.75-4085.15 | -0.9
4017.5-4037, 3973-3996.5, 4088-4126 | -3.8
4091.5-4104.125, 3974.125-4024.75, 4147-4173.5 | 1.6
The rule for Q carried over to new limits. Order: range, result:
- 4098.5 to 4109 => 16.64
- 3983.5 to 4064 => 19.49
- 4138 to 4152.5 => 19.65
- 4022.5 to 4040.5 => 21.94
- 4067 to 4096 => 20.89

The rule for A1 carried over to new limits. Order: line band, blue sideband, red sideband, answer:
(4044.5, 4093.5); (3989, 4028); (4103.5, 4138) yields 0.01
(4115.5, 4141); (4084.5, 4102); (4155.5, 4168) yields -0.02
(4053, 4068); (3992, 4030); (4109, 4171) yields 0.03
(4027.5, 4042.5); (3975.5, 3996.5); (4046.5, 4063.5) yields -0.07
